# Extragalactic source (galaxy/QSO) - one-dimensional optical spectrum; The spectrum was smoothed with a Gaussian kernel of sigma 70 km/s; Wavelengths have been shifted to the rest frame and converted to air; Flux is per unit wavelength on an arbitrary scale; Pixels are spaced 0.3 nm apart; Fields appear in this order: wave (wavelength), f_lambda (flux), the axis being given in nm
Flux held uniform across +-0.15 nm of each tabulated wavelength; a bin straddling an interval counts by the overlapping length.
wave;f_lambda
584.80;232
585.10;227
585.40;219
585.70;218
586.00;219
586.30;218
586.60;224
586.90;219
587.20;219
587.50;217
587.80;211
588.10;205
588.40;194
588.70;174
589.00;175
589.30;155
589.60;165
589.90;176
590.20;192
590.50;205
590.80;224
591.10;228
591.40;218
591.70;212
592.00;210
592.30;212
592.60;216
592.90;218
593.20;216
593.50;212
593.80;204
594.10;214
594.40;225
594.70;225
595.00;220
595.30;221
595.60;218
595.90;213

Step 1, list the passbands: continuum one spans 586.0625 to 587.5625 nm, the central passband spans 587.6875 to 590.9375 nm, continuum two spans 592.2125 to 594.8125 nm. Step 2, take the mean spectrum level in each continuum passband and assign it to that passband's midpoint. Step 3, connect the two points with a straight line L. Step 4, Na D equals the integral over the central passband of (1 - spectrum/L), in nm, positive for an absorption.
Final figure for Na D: 0.44 nm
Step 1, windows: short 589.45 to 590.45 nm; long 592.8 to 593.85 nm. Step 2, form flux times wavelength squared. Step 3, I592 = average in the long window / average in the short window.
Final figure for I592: 1.2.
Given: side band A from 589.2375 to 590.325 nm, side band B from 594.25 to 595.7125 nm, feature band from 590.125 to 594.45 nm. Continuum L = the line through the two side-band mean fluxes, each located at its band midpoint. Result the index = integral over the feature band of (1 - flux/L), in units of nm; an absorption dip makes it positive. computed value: -0.40 nm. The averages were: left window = 173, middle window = 214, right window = 222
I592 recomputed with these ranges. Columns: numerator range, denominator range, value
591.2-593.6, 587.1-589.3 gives 1.11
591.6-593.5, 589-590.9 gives 1.17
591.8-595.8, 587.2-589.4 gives 1.14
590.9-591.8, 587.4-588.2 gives 1.06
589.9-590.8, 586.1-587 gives 0.91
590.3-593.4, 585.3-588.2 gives 1.01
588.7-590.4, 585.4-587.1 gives 0.80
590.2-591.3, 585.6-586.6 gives 1.00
